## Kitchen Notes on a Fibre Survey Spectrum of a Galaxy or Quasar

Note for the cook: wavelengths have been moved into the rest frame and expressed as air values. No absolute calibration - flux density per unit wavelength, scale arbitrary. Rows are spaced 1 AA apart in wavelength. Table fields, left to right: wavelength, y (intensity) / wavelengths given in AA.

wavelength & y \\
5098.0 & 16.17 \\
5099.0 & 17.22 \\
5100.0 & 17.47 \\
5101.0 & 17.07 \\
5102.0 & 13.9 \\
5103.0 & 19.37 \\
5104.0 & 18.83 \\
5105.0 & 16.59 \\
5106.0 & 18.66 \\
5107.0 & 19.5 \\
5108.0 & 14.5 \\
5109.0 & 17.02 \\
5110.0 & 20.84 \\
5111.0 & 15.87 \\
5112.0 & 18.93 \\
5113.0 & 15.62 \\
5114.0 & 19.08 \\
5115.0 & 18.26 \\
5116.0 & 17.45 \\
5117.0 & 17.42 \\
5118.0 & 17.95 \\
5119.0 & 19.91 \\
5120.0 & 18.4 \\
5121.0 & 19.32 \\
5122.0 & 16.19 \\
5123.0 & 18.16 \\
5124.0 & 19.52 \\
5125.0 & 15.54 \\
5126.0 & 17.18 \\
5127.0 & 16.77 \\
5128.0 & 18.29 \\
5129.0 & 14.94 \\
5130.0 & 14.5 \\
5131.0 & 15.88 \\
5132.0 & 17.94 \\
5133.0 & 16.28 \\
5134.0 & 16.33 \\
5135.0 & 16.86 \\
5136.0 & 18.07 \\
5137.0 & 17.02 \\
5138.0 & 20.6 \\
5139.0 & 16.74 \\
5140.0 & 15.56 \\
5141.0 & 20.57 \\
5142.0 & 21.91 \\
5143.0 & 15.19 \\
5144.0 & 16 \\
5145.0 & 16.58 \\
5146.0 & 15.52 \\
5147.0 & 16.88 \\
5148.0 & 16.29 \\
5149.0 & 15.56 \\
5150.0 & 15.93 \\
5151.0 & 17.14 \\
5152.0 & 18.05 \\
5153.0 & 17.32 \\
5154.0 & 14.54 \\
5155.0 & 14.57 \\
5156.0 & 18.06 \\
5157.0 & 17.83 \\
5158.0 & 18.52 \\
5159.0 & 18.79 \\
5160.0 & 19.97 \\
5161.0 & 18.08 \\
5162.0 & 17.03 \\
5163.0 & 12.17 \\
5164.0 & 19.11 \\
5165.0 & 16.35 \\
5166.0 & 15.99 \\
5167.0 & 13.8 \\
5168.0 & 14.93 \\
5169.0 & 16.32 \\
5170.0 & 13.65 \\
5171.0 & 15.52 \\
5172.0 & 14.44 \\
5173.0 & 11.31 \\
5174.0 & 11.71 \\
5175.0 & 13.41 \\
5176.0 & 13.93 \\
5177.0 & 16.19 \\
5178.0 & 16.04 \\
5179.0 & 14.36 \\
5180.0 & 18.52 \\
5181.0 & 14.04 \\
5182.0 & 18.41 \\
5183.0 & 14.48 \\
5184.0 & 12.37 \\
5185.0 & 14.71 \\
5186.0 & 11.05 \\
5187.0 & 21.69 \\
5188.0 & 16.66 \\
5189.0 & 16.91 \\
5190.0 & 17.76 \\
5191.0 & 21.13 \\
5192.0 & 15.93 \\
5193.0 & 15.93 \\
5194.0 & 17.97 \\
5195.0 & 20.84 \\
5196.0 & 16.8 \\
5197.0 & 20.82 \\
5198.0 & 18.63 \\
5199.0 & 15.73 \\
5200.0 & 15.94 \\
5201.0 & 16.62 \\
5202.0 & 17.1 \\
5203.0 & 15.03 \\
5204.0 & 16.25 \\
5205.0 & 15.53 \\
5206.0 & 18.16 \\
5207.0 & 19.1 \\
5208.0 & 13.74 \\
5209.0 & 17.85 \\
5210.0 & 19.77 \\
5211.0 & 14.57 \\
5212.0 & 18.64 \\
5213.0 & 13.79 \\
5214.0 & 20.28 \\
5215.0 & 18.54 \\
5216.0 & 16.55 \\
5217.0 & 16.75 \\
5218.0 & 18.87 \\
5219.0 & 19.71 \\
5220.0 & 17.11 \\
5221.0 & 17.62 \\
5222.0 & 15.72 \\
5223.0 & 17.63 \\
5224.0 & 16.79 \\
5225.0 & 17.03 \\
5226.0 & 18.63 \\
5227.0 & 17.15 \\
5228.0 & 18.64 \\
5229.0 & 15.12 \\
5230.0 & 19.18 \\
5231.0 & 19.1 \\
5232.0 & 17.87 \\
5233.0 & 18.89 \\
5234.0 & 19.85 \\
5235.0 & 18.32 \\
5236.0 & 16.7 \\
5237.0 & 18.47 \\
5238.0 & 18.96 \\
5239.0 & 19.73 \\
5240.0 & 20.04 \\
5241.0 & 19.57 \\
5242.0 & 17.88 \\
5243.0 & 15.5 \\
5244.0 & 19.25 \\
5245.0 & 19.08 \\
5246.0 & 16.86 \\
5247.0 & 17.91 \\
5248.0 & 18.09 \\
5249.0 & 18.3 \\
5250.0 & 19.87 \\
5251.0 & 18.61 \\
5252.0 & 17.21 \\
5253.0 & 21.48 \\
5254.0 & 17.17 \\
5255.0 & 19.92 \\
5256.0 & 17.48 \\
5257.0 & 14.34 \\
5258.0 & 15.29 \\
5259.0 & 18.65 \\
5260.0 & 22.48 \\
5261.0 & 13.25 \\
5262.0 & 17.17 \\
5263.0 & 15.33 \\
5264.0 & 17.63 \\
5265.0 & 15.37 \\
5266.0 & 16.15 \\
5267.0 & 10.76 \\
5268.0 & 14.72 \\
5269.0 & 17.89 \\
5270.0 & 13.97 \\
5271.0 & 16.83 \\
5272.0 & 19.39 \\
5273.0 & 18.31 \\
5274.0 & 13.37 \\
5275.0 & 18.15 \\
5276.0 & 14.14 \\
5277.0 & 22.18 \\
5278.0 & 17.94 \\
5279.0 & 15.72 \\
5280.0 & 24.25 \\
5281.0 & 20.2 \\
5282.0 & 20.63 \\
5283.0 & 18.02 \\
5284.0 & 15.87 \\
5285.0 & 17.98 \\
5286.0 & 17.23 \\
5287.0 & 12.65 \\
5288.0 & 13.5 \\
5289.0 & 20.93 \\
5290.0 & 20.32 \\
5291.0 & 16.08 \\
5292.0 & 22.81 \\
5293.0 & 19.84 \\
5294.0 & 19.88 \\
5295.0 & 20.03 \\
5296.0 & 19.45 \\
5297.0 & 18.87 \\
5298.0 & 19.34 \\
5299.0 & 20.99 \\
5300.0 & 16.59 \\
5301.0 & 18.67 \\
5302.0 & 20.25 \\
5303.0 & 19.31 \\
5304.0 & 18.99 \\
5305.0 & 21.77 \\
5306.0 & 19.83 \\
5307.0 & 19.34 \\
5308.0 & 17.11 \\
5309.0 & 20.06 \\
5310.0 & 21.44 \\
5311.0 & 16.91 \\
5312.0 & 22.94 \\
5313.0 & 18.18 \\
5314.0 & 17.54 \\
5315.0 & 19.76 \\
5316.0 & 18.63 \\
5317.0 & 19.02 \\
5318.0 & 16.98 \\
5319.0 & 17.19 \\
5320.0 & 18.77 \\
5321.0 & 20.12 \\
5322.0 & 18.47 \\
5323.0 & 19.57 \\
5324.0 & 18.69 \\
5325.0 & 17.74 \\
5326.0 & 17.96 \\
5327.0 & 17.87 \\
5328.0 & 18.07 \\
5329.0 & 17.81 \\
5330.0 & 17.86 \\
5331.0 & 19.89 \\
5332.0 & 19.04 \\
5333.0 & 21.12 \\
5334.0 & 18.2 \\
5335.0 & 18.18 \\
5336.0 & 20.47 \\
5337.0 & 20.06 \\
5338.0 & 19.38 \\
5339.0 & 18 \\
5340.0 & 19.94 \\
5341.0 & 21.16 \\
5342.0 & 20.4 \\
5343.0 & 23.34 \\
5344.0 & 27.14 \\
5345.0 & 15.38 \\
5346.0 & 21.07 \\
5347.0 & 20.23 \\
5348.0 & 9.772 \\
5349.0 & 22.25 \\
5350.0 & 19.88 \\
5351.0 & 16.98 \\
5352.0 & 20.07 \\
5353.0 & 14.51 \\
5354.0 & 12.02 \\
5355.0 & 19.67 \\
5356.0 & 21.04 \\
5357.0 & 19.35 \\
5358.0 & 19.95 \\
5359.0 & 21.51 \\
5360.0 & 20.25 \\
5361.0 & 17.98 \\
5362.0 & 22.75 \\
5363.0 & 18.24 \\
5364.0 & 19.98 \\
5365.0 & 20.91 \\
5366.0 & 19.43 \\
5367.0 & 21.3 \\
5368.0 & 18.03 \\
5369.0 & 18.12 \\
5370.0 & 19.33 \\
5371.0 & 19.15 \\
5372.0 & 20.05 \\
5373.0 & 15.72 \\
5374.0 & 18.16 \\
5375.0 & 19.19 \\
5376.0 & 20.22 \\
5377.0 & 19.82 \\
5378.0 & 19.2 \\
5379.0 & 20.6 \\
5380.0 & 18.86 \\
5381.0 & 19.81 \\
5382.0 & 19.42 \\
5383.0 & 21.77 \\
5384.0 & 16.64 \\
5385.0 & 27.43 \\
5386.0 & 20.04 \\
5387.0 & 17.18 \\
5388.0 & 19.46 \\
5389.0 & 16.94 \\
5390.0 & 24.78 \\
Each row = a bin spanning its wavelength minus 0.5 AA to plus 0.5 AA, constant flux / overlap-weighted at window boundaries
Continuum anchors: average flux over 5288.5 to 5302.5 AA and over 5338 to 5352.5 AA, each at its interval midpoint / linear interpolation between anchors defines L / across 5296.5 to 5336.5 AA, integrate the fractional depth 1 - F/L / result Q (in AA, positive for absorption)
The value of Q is 1.28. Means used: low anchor 19.6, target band 19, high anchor 19.7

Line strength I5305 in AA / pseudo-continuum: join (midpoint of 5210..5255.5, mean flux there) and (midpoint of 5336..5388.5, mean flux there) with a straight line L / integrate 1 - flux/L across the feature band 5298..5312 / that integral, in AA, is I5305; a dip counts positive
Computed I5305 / -0.4 AA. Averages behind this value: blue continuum 18.1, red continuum 19.5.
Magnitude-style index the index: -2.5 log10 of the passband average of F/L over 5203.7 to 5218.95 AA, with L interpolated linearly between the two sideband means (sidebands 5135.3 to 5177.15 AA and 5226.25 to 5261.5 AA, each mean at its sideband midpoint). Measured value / 0.01 mag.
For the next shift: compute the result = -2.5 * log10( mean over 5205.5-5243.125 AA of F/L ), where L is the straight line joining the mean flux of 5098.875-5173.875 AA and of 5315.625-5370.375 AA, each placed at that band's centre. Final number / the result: 0.002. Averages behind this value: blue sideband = 17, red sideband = 19.1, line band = 17.9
